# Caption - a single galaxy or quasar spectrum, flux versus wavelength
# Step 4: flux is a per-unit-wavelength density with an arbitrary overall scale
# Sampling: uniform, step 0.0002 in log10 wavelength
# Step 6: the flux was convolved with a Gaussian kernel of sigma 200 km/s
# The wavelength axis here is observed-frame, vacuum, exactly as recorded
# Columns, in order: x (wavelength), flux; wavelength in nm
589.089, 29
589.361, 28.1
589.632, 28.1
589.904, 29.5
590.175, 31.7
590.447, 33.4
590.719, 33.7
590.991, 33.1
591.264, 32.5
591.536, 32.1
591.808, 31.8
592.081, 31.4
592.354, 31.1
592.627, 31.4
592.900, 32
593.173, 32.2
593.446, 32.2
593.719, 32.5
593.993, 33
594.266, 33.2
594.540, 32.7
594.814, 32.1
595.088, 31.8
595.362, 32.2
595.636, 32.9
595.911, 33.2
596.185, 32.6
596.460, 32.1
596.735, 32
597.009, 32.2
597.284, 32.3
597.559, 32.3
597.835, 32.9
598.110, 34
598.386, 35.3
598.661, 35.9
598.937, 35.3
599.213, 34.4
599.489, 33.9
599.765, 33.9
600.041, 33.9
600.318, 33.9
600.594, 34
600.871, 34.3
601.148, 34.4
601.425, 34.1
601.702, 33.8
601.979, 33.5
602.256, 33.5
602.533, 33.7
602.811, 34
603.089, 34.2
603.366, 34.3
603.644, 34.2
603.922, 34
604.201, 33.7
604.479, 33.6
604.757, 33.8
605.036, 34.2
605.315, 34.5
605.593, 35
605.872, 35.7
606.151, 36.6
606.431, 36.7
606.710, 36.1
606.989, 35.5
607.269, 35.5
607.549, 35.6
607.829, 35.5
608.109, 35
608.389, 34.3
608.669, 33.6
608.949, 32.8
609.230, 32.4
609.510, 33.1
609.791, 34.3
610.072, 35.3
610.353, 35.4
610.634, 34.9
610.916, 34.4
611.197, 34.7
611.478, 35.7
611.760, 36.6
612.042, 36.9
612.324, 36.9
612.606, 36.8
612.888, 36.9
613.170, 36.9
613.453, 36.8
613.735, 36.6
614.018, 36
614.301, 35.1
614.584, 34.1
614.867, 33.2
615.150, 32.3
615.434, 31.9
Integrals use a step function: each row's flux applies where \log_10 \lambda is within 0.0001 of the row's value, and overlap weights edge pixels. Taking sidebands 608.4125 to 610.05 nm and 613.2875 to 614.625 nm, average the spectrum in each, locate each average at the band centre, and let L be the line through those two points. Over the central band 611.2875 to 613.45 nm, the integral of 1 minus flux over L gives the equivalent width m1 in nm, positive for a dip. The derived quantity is -0.098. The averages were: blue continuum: 33.5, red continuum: 35.8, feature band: 36.6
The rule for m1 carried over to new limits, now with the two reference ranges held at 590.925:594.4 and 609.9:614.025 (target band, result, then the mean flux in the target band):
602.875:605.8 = 0.028 nm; 34.2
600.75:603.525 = 0.008 nm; 34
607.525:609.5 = 0.074 nm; 34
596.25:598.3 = 0.030 nm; 32.6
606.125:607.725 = -0.042 nm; 35.9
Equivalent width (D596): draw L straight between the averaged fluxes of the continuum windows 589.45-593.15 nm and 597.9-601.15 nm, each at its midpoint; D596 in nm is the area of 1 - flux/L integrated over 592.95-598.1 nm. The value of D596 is 0.09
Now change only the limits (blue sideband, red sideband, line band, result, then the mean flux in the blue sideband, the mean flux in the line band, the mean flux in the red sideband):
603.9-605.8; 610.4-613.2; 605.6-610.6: 0.02 nm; 34.2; 34.9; 36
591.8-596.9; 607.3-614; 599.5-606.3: -0.07 nm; 32.2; 34.2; 35.3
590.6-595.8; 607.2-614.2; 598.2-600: -0.08 nm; 32.3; 34.7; 35.3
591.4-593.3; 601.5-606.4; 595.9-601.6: -0.09 nm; 31.7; 33.7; 34.3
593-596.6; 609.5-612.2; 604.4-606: -0.01 nm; 32.5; 34.5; 35.2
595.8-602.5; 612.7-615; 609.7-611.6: 0.02 nm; 33.7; 35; 35.7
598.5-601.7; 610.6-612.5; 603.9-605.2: 0.04 nm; 34.3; 33.8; 35.8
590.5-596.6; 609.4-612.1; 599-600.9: -0.04 nm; 32.4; 34.1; 35.1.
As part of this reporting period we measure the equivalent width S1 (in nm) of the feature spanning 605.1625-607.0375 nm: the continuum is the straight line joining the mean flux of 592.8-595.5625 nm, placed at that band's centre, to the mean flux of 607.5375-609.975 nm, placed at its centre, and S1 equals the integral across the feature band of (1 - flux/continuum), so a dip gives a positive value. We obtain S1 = -0.11 nm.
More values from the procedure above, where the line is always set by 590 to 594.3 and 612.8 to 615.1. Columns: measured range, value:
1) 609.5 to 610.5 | 0.01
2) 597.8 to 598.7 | -0.04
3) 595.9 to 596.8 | 0.01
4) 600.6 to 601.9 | -0.02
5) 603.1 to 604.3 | 0.00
